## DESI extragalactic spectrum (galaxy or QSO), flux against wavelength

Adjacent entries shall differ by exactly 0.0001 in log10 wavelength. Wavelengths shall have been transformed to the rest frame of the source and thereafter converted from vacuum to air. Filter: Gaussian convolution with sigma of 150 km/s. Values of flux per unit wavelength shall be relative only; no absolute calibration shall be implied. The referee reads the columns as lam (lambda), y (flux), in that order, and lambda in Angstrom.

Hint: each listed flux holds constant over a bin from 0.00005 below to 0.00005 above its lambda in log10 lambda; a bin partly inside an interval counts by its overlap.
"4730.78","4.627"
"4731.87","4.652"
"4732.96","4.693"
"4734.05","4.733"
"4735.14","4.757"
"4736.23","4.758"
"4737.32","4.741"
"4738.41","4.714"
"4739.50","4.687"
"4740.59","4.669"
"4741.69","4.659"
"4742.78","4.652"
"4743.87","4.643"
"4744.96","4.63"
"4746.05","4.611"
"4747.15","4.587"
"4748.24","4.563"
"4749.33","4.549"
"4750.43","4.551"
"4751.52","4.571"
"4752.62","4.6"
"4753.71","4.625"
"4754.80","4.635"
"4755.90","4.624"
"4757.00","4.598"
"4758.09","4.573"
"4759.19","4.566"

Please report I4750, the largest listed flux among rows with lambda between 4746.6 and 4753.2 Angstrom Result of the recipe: 4.6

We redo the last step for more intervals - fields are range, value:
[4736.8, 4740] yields 4.741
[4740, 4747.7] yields 4.669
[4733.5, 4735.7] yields 4.757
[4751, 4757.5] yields 4.635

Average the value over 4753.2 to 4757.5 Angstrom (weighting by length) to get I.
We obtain 4.62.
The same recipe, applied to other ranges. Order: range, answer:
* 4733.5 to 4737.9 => 4.75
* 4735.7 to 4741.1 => 4.72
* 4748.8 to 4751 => 4.55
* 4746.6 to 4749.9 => 4.56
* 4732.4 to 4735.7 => 4.73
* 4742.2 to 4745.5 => 4.65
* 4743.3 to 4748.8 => 4.61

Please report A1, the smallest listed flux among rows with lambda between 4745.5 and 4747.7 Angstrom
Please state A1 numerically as 4.587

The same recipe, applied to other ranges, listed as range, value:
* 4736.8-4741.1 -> 4.669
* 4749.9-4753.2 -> 4.551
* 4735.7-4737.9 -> 4.741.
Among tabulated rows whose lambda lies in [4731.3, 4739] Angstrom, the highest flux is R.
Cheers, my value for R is 4.758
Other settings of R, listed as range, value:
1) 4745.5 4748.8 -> 4.611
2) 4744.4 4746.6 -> 4.63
